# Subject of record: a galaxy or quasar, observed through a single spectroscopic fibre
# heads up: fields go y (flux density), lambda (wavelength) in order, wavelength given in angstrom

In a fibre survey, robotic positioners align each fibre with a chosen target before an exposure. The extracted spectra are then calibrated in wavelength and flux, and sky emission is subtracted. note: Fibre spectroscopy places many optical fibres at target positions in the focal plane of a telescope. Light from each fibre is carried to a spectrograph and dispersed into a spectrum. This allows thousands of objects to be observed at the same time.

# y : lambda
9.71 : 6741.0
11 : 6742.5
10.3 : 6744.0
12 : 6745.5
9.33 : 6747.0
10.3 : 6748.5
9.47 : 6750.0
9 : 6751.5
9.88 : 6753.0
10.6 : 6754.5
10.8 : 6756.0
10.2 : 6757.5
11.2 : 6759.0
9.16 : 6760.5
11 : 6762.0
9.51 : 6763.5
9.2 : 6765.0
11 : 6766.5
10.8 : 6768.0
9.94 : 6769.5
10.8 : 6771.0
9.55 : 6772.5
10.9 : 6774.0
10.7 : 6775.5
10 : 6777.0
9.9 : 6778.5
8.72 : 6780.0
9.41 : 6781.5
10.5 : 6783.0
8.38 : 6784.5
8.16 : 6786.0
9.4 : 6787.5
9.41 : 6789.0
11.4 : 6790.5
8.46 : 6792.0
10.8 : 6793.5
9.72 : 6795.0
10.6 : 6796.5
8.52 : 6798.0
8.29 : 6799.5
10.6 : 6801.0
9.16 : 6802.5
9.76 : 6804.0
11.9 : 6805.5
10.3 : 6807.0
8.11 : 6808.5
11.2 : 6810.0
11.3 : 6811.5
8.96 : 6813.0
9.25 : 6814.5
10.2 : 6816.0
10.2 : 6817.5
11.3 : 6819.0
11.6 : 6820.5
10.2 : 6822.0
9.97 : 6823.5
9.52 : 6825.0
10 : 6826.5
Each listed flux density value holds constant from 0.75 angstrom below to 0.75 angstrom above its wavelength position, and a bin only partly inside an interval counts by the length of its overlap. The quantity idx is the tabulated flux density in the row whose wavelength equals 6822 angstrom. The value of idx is 10.2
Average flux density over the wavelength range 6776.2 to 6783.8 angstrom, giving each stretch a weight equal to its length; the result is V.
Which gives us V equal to 9.7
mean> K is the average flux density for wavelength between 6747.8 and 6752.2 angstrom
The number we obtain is 9.59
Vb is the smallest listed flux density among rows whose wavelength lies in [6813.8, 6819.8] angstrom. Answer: 9.25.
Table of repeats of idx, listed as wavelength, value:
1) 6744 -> 10.3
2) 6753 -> 9.88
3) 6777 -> 10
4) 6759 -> 11.2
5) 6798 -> 8.52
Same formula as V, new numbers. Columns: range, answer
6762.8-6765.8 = 9.38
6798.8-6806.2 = 9.94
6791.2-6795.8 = 9.69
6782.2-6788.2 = 9.11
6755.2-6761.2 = 10.4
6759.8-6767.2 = 9.97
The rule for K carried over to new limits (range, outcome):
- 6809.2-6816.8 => 10.2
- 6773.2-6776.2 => 10.8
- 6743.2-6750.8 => 10.3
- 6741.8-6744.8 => 10.7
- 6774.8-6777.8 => 10.3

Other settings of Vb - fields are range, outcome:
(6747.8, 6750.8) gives 9.47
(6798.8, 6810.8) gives 8.11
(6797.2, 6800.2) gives 8.29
